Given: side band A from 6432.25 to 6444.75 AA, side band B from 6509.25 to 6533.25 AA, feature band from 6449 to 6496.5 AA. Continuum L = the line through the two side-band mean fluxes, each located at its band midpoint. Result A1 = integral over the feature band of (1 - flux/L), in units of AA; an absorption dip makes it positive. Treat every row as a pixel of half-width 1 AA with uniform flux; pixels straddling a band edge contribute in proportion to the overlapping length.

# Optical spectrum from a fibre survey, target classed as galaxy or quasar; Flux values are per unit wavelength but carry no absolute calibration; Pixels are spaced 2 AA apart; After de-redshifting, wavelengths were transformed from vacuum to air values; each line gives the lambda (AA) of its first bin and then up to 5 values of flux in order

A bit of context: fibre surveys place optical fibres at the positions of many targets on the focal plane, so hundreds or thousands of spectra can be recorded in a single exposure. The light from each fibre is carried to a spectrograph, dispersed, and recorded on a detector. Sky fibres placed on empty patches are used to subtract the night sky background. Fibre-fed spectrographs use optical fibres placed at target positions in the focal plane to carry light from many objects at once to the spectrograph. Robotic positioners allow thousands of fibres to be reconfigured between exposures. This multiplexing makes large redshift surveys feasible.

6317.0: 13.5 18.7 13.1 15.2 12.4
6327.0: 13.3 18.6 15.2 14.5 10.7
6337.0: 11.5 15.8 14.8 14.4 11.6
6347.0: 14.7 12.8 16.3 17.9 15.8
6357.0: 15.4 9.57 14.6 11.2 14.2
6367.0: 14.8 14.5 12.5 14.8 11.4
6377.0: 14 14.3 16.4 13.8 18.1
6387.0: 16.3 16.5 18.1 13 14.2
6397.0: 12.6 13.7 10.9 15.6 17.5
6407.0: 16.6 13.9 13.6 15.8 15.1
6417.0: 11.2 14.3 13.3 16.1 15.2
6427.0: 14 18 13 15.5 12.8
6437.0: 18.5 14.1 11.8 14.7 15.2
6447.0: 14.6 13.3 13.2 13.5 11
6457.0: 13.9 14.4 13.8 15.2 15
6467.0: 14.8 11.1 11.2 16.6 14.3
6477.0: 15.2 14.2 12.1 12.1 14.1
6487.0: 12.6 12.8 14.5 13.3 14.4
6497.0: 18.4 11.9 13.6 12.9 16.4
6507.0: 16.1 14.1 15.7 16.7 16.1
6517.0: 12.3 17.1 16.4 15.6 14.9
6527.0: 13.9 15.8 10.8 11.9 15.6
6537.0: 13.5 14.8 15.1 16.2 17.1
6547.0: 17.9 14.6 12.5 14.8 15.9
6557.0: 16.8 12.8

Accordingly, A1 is 3.3 AA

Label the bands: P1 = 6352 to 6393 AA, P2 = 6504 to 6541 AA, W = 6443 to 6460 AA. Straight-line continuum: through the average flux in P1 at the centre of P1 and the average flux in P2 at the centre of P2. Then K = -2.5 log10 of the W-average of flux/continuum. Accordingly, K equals 0.082 mag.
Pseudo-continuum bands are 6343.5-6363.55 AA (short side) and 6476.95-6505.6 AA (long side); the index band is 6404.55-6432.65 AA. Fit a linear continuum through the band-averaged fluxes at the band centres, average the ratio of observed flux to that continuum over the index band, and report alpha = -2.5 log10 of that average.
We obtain -0.06 mag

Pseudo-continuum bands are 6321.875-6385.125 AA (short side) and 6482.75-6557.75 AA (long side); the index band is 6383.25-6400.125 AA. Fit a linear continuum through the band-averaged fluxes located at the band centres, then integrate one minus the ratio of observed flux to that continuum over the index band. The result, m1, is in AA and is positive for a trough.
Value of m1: -1.1 AA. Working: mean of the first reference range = 14.2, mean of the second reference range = 14.7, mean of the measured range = 15.2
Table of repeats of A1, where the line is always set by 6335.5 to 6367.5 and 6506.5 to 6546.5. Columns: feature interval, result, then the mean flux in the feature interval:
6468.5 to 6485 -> 1.42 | 13.5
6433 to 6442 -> 0.04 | 14.4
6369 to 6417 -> -1.32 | 14.6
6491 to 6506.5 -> 0.39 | 14.5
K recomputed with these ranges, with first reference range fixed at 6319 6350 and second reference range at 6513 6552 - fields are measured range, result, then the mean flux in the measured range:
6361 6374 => 0.04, 13.7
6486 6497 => 0.06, 14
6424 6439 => -0.05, 15.2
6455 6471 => 0.07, 13.7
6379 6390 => -0.13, 16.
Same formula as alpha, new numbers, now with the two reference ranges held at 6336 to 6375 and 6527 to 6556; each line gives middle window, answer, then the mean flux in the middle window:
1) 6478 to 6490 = 0.12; 13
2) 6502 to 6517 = -0.05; 15.2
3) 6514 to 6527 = -0.05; 15.3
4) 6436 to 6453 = 0.00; 14.4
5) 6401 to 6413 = -0.07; 15.1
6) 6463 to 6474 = 0.04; 13.9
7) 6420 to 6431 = -0.06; 15.1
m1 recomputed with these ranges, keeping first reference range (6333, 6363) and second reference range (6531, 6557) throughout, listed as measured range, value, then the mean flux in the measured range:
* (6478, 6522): 0.7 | 14.4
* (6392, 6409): -0.1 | 14.2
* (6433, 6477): 1.3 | 14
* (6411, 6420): 0.1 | 14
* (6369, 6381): 0.3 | 13.7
